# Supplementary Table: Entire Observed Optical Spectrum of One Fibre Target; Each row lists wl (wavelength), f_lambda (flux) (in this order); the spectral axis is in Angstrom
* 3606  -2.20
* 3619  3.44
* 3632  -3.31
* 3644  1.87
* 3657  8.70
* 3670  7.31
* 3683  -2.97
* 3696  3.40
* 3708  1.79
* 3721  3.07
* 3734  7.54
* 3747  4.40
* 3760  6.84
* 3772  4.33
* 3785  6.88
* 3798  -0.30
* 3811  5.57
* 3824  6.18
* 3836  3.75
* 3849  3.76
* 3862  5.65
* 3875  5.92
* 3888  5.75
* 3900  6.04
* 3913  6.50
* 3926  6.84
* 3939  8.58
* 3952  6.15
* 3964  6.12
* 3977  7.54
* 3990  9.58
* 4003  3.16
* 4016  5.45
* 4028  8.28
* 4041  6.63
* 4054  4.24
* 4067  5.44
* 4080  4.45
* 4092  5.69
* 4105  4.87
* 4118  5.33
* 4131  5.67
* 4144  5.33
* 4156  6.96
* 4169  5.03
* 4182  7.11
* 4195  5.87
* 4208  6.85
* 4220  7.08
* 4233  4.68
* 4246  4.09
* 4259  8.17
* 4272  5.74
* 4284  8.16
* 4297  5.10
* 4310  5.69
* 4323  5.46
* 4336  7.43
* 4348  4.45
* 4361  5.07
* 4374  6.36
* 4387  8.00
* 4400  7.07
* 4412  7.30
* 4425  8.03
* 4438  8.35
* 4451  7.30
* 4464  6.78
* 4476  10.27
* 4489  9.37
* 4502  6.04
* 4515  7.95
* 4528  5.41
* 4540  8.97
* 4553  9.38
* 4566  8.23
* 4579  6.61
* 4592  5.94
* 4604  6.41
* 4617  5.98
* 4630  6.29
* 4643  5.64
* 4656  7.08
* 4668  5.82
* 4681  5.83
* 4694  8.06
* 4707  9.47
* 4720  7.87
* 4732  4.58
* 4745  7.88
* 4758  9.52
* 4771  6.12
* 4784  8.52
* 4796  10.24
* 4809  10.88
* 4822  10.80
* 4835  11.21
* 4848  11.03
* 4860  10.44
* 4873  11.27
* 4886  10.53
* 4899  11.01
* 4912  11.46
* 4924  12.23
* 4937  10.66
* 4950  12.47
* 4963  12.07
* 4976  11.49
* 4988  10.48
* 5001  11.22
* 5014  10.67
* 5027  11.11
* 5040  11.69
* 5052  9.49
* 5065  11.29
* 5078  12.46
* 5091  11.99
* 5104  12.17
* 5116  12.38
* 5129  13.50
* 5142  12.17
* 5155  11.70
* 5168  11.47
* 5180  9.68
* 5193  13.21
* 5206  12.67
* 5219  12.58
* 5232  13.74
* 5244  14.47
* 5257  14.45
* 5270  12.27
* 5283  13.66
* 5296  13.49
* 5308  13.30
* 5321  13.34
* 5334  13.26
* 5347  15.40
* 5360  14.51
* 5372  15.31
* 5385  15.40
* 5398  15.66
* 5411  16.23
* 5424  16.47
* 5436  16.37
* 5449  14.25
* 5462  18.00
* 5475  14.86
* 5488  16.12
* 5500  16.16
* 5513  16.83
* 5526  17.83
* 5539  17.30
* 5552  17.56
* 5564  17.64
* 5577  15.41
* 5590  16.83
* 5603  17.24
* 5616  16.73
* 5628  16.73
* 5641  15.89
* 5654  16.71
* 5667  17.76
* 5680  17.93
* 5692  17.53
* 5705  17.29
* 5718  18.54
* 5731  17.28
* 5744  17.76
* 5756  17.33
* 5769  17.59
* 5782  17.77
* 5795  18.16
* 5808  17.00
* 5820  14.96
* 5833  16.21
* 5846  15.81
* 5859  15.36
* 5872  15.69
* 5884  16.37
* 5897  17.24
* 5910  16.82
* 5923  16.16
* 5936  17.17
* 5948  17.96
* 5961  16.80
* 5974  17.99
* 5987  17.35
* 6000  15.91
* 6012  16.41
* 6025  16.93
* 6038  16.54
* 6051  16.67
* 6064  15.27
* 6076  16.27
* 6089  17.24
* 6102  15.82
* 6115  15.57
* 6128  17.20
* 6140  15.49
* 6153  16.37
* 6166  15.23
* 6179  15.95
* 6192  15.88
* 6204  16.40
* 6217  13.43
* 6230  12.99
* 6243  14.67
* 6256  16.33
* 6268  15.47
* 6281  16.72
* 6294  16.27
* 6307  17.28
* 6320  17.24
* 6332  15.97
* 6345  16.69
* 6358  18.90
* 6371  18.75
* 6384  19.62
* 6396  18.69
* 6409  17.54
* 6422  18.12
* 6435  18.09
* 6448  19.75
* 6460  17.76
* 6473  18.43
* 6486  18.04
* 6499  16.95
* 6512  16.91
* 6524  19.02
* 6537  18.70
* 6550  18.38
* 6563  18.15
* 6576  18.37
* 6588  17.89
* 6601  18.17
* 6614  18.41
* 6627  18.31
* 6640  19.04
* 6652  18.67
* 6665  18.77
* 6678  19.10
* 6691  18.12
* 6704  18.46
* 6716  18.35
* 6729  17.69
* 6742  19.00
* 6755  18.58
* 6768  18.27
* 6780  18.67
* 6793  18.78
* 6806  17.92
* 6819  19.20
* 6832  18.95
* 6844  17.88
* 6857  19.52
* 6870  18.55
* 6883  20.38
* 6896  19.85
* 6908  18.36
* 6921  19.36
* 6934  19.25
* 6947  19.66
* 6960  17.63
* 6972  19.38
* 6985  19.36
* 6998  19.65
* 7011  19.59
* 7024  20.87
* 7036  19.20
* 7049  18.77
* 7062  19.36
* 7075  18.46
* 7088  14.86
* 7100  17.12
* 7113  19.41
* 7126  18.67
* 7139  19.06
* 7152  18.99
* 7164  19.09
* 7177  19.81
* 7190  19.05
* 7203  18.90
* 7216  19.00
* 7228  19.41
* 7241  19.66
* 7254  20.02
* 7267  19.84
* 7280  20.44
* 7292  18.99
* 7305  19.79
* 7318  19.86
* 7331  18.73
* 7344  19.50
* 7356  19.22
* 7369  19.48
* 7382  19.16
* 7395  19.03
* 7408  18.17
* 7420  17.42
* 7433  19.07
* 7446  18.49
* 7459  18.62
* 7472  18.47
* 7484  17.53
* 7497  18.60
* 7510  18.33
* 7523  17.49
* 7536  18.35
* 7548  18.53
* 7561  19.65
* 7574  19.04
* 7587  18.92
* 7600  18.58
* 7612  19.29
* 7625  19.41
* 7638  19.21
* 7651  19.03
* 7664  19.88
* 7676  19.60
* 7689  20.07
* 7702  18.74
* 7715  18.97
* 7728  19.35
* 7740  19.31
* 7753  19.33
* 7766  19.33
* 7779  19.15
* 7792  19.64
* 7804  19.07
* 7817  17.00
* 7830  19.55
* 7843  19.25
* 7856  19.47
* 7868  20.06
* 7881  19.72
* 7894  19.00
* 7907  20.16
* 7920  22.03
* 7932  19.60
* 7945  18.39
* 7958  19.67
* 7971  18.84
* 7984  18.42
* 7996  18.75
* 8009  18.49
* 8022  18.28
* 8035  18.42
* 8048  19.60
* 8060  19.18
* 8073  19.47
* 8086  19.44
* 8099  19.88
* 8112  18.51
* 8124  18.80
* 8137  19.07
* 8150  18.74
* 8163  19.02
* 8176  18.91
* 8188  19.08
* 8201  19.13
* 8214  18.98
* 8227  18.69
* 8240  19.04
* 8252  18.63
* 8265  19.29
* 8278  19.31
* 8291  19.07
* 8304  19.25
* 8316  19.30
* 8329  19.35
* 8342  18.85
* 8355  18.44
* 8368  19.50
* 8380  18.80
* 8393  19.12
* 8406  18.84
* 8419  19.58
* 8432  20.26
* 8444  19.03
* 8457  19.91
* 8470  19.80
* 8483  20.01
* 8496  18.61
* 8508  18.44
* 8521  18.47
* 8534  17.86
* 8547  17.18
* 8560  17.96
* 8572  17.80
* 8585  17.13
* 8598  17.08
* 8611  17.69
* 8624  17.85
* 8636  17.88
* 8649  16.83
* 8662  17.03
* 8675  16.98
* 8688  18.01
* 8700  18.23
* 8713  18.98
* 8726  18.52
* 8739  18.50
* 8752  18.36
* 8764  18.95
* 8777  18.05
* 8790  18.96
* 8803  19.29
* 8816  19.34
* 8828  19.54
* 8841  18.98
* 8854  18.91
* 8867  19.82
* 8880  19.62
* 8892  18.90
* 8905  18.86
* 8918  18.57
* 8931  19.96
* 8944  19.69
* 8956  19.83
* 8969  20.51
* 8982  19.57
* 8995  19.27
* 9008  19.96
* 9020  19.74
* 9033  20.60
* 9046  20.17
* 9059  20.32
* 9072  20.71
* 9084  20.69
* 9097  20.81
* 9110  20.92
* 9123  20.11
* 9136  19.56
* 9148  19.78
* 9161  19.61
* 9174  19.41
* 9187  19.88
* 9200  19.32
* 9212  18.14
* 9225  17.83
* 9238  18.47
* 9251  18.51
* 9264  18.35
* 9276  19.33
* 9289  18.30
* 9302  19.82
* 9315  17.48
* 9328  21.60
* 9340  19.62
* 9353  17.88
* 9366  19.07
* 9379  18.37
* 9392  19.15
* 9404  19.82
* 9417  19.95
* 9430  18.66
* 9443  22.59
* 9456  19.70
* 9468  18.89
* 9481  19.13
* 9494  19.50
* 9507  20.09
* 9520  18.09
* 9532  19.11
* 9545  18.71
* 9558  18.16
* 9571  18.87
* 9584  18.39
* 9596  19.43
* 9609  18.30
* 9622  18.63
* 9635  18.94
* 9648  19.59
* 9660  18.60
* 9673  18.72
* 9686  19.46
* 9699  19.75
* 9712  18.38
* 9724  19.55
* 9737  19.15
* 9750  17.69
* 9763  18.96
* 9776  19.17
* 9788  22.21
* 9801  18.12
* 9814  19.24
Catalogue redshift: 0.20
